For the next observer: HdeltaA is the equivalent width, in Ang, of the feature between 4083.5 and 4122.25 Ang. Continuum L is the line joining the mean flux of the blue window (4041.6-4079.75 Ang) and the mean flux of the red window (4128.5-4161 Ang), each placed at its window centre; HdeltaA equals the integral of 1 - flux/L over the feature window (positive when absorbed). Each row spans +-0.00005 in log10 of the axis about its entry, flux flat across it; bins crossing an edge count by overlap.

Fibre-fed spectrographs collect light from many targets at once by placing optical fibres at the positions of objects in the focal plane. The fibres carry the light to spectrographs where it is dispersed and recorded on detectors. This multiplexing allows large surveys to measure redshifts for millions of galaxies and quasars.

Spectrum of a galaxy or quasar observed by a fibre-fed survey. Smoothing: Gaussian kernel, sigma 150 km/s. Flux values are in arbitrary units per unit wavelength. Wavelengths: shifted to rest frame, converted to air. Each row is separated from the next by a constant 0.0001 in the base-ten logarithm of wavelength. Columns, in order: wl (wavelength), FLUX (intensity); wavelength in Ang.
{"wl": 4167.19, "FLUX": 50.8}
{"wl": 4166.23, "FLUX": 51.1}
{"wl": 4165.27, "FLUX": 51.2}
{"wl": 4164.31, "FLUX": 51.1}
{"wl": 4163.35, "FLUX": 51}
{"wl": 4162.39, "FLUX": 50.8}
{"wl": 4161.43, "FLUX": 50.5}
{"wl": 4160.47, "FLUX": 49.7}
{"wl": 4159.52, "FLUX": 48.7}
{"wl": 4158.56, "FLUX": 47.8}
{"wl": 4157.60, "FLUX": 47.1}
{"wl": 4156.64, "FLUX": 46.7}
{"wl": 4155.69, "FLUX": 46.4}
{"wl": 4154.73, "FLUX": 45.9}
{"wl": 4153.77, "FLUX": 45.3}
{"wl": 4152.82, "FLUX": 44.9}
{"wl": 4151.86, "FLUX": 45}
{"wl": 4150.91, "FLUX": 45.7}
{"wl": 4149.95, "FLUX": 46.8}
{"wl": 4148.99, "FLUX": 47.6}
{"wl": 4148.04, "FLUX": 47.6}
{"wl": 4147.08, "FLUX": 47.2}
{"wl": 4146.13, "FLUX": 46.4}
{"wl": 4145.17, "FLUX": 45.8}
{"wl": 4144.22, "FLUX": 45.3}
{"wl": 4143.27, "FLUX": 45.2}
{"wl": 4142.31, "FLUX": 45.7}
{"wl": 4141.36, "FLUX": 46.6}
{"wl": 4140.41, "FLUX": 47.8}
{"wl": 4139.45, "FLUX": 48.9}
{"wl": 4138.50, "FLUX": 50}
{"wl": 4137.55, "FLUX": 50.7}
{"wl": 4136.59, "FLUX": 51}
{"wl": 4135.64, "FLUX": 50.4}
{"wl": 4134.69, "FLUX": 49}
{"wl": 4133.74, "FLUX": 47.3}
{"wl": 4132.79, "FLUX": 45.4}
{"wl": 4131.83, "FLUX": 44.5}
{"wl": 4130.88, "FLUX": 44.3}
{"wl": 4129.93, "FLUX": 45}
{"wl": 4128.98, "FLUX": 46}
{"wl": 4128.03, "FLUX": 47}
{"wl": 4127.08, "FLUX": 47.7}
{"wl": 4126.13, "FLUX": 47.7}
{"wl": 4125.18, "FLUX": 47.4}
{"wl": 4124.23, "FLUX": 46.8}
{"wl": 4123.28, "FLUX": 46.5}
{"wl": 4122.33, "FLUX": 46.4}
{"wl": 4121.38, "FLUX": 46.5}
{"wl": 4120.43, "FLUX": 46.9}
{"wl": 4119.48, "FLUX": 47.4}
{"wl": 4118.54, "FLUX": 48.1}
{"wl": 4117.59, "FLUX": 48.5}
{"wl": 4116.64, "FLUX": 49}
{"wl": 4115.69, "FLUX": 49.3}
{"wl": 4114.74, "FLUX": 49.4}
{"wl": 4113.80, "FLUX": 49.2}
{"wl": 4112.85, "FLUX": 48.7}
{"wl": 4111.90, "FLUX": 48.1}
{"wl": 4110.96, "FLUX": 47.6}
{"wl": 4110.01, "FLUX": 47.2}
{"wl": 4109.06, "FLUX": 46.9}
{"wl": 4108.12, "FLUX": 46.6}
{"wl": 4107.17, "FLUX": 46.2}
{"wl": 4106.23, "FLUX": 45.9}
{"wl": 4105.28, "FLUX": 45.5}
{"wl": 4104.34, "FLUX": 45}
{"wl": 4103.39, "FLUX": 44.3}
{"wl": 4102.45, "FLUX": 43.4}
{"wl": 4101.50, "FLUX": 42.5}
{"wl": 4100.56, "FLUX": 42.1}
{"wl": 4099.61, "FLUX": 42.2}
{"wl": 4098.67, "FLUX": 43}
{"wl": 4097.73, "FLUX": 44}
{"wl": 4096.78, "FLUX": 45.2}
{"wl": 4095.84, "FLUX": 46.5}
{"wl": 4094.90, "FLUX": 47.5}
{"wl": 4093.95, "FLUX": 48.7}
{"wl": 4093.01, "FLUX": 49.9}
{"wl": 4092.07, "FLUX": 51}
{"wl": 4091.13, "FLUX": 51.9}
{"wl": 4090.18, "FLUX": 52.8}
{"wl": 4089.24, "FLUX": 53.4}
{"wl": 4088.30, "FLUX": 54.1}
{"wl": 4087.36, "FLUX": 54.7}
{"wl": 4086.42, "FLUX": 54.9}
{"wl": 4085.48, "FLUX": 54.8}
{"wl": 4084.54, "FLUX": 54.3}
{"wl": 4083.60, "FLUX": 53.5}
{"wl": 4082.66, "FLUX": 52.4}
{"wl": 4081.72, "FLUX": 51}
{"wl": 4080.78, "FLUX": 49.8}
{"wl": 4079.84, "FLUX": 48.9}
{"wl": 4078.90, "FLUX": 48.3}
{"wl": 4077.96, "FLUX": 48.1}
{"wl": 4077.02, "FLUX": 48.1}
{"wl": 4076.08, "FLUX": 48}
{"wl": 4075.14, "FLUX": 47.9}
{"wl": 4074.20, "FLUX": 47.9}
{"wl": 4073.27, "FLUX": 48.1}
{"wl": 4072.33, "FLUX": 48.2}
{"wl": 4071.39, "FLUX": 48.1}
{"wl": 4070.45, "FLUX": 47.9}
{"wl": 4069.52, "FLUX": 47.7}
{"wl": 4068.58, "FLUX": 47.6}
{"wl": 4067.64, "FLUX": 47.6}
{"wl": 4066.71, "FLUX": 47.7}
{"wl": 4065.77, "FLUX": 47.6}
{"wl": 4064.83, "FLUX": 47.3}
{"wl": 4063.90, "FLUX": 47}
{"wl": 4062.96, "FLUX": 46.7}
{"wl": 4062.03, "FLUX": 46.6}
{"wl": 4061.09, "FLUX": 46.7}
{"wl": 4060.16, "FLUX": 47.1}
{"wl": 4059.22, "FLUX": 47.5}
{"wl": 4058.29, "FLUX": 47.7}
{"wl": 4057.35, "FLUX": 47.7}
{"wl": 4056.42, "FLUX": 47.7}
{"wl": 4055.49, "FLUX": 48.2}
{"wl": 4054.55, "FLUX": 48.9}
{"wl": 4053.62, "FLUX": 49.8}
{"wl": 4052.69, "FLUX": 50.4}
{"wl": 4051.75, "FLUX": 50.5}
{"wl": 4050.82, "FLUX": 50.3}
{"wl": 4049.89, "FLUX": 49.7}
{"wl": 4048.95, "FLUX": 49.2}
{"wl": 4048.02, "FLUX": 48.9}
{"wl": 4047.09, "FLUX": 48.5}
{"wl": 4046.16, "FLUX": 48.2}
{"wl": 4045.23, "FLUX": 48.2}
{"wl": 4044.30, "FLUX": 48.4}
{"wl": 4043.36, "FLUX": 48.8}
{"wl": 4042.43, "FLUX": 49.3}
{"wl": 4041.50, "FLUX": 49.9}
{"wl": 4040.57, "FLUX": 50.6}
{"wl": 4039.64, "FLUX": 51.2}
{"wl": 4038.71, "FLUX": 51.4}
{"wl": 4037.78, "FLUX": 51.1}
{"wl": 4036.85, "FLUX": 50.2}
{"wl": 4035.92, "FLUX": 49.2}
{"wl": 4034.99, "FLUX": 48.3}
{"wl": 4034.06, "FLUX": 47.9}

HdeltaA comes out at -0.4 Ang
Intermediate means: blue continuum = 48.2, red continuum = 47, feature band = 48.1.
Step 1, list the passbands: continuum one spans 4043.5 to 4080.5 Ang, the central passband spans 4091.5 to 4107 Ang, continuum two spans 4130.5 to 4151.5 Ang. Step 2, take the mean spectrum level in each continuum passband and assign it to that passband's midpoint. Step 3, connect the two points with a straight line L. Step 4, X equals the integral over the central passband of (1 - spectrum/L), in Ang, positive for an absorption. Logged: 0.7 Ang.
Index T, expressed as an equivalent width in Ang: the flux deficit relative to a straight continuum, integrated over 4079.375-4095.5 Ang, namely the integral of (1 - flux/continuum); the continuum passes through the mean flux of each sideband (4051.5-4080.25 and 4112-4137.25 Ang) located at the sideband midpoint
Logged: -1.4 Ang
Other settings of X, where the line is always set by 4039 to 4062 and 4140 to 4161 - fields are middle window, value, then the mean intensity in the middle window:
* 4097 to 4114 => 0.8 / 45.4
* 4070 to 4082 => 0.0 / 48.4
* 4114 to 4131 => 0.0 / 47.3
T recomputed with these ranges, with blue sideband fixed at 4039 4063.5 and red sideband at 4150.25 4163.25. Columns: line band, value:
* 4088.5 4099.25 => -0.1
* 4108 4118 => -0.1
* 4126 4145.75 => 0.2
